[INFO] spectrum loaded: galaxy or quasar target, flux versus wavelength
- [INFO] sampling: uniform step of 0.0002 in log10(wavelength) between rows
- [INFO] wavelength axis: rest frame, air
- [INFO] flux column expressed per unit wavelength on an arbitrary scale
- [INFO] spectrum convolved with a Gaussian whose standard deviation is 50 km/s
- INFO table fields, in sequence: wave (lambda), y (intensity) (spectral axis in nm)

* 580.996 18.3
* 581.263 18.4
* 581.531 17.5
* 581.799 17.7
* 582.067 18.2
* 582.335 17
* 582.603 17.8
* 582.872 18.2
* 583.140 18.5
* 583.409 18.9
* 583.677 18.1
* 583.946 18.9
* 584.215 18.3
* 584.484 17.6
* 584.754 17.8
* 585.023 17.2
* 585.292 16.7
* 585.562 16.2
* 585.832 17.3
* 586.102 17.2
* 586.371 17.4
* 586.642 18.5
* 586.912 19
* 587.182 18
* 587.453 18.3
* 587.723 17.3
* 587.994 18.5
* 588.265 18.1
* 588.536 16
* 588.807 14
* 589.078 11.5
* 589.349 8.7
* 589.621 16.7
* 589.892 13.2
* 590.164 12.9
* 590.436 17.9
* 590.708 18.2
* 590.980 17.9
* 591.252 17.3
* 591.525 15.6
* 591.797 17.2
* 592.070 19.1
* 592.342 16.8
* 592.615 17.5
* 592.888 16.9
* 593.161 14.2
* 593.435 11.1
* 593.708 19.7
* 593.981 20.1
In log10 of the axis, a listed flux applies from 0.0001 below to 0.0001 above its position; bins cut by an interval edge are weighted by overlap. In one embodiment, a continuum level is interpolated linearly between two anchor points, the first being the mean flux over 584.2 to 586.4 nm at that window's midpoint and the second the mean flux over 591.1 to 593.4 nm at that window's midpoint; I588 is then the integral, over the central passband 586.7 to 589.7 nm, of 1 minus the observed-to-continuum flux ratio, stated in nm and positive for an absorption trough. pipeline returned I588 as 0.16 nm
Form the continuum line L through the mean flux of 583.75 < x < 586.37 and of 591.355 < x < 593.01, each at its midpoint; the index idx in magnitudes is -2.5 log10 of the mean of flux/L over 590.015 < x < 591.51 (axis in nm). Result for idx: 0.03 mag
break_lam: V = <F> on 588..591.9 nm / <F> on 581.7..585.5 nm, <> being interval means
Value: 0.86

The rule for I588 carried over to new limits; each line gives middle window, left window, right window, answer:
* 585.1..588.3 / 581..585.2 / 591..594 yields -0.03 nm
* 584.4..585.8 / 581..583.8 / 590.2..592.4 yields 0.06 nm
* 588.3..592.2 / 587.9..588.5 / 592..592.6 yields 0.51 nm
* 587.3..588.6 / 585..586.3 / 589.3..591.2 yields -0.12 nm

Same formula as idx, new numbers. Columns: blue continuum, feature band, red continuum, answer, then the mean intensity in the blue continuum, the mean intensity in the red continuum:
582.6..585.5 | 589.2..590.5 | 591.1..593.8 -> 0.24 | 18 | 16.5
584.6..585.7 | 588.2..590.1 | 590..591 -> 0.20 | 17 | 16.5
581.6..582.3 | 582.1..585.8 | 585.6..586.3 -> -0.02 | 17.8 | 17.1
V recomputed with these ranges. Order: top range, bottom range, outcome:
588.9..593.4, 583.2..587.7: 0.88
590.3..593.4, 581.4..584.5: 0.94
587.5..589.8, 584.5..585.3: 0.87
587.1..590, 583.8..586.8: 0.88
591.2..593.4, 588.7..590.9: 1.16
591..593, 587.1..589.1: 1.03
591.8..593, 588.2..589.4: 1.28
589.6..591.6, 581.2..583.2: 0.91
